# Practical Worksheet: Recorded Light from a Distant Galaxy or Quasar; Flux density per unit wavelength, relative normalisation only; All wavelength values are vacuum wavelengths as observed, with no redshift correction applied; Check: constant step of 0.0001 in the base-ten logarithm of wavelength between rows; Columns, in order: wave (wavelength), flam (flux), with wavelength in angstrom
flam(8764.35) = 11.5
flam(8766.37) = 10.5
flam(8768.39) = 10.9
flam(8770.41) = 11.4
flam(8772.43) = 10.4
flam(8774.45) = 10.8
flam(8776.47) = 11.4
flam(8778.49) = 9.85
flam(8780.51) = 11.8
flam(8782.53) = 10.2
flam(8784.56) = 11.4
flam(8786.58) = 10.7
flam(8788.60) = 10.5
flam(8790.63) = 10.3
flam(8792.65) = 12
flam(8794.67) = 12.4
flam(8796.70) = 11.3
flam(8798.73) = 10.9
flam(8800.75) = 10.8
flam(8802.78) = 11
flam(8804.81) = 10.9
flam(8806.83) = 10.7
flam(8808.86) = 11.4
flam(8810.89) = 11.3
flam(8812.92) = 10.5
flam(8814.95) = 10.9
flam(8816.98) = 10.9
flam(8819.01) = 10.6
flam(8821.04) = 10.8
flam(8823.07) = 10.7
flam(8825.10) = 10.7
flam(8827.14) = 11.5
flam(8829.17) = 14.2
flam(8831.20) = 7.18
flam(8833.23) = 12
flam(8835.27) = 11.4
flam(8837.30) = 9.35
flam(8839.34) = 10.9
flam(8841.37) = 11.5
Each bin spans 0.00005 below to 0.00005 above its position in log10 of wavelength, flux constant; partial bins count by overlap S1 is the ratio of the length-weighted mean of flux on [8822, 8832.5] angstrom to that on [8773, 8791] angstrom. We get 1.01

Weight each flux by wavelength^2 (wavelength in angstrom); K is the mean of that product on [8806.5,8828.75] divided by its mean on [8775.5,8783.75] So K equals 1.03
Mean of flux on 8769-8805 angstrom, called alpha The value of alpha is 11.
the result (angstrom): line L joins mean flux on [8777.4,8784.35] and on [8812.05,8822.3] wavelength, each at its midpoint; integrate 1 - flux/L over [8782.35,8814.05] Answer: -0.9 angstrom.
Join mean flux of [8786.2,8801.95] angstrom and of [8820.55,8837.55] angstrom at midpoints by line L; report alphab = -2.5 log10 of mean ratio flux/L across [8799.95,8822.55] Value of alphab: 0.01 mag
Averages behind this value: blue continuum 11.1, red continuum 10.9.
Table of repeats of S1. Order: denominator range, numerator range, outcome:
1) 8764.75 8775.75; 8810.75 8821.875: 0.99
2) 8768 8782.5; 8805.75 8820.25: 1.00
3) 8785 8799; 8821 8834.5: 0.99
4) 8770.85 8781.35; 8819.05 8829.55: 1.04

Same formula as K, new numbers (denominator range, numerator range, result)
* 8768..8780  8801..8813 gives 1.02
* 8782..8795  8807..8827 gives 0.99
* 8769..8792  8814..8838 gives 1.02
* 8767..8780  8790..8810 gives 1.04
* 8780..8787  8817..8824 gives 0.98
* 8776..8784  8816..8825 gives 1.00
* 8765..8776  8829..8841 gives 1.00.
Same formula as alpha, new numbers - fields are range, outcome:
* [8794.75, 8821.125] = 11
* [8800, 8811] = 11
